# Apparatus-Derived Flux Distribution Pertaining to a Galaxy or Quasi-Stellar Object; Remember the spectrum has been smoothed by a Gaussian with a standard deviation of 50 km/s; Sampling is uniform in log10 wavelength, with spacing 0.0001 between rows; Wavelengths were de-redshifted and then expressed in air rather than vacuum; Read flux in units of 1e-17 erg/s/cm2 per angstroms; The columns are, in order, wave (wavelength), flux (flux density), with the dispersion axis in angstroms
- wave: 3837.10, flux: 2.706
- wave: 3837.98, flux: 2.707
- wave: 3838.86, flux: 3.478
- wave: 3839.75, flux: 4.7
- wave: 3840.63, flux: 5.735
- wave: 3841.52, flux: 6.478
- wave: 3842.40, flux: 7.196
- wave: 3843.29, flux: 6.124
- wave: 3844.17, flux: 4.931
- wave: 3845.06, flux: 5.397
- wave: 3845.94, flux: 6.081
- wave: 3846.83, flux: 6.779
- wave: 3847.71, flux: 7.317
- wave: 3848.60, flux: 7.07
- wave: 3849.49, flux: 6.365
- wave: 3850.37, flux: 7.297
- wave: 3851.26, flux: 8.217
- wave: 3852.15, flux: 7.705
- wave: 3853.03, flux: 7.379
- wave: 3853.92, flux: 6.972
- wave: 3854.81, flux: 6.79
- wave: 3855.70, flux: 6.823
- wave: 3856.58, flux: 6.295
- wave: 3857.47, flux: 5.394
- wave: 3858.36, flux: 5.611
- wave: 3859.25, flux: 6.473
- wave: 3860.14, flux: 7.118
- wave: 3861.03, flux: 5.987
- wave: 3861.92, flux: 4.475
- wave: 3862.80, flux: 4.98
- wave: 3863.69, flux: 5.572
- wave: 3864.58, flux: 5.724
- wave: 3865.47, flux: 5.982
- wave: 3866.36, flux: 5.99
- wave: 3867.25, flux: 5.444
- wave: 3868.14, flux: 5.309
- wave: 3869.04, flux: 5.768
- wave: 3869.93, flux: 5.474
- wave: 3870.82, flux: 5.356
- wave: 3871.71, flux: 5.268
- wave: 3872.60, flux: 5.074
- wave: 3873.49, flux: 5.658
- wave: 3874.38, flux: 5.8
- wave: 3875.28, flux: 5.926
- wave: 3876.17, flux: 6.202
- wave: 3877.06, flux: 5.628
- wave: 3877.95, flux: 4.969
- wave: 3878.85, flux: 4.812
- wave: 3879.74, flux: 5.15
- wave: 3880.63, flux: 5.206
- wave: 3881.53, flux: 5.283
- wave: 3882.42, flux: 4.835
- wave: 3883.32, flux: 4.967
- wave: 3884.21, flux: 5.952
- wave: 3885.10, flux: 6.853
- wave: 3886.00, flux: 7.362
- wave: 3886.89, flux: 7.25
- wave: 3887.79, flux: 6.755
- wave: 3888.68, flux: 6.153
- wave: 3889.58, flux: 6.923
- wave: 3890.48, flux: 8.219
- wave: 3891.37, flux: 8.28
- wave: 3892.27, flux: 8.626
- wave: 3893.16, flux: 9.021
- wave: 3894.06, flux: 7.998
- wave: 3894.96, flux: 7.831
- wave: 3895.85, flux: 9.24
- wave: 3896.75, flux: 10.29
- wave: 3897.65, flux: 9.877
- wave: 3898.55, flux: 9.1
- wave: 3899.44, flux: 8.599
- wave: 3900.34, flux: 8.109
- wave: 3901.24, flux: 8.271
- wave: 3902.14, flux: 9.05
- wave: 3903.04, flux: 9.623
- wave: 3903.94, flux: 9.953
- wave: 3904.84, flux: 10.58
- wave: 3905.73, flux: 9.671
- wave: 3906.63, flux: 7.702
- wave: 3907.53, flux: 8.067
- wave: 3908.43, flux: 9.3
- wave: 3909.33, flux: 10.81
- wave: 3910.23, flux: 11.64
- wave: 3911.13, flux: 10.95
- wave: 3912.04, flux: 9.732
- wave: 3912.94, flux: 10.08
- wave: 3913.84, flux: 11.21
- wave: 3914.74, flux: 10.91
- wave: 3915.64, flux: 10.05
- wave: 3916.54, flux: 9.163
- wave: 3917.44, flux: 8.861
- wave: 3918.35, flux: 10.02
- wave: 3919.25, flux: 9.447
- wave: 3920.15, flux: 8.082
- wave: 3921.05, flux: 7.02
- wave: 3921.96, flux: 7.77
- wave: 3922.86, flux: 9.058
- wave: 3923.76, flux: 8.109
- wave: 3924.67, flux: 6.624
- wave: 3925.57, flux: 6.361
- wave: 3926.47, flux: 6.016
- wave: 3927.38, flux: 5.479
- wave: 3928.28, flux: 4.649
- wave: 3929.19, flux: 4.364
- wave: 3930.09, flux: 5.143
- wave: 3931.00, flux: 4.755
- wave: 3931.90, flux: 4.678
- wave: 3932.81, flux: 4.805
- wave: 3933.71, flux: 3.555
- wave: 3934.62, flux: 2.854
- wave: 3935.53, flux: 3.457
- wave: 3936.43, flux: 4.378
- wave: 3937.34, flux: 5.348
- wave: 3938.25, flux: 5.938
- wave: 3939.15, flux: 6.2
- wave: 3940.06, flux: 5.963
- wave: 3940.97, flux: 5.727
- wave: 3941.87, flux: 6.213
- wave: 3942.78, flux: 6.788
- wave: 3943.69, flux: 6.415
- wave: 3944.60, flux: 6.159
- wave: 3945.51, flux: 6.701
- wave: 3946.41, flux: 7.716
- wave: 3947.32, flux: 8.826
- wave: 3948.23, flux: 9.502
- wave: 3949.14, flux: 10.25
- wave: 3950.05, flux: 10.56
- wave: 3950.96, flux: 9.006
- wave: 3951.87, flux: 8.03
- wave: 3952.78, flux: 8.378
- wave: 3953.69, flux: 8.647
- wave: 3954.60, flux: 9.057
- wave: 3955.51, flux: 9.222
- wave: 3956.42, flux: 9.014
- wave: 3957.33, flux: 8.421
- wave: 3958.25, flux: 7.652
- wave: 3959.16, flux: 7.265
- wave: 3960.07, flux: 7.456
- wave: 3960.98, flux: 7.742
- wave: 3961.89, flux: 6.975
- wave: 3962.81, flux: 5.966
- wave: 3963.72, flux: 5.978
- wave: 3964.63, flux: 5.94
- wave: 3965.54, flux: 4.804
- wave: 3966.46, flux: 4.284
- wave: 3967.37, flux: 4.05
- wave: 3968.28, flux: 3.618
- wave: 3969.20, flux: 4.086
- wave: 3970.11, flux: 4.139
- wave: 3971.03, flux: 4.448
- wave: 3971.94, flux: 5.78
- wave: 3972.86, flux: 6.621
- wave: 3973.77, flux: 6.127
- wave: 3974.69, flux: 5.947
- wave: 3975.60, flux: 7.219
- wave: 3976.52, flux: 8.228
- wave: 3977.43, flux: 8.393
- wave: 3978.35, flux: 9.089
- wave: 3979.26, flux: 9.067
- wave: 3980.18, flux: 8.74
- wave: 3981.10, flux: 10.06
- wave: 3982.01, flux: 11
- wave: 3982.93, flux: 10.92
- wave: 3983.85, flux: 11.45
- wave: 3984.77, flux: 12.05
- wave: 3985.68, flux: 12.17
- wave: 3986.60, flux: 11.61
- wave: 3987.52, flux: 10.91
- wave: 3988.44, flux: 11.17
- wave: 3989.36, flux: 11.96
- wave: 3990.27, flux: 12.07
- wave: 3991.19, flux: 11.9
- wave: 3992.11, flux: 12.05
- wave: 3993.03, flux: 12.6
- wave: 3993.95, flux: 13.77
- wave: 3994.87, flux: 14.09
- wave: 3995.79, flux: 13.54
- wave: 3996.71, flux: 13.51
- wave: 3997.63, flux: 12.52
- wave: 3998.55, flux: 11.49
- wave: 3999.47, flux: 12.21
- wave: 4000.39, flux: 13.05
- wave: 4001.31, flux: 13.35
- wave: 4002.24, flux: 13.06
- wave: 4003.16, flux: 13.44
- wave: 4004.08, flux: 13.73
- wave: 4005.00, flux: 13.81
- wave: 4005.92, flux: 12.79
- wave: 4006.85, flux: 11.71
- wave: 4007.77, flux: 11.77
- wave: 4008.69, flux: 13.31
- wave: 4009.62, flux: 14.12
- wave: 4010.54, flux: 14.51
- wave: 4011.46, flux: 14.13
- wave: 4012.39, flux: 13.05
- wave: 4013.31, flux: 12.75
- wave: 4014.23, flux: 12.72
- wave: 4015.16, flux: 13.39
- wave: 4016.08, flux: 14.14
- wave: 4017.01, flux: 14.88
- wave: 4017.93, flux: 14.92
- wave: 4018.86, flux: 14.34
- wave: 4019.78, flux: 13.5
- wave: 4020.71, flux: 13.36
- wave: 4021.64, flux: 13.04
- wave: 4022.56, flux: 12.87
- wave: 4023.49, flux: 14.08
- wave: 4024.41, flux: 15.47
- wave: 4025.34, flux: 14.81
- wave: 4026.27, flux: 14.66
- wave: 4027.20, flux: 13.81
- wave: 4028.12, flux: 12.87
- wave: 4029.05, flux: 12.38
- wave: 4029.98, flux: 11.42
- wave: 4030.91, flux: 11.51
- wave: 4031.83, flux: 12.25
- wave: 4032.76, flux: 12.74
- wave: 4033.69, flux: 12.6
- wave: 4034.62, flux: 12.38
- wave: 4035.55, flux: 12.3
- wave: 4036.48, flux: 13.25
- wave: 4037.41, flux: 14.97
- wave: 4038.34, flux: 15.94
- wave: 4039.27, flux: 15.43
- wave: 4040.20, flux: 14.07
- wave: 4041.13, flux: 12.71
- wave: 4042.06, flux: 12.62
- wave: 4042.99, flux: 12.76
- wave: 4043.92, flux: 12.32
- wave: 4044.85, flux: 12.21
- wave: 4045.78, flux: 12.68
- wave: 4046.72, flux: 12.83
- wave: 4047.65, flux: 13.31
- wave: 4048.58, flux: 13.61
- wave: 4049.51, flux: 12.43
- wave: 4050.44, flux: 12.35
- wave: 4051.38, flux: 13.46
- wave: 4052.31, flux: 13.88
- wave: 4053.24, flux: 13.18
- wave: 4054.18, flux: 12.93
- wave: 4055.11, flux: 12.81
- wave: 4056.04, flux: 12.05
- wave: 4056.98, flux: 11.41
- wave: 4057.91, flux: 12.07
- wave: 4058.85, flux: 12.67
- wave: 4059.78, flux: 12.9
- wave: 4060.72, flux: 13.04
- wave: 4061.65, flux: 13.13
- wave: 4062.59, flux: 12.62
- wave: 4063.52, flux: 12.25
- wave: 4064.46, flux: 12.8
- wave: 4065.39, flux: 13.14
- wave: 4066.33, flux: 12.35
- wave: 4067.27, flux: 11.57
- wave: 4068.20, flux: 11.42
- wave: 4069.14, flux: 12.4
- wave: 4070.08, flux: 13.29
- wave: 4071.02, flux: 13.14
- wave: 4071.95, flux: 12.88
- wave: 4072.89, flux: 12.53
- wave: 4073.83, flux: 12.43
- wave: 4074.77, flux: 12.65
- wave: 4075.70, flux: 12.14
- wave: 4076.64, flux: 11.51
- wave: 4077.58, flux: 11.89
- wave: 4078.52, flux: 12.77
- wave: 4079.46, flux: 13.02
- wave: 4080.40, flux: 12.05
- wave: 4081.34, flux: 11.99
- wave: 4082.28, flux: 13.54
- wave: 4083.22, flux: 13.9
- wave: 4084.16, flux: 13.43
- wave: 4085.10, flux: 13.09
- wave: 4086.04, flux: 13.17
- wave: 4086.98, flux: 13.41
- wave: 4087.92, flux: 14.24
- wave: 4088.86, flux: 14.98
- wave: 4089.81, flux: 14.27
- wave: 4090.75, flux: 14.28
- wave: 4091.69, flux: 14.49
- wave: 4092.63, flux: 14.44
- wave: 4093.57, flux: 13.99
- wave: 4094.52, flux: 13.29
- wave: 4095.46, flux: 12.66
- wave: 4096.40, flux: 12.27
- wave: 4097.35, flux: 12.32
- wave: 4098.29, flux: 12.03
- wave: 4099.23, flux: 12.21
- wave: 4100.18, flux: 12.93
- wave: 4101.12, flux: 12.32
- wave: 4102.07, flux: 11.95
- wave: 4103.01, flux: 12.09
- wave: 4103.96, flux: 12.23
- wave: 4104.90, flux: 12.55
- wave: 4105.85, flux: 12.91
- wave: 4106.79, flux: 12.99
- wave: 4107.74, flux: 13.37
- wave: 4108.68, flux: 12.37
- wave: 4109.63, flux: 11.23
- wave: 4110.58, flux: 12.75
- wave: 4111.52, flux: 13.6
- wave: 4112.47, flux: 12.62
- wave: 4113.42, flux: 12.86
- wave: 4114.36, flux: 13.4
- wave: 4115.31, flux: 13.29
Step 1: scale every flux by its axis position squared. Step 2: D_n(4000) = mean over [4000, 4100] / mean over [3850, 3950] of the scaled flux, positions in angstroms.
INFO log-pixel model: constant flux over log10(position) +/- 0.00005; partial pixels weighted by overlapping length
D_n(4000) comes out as 1.99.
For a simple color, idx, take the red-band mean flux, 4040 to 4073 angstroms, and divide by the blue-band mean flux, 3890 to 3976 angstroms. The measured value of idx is 1.70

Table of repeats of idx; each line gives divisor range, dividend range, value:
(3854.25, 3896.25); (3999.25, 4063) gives 2.13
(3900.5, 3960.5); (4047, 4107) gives 1.65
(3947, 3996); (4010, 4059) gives 1.52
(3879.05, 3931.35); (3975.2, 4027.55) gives 1.56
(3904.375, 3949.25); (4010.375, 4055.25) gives 1.80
